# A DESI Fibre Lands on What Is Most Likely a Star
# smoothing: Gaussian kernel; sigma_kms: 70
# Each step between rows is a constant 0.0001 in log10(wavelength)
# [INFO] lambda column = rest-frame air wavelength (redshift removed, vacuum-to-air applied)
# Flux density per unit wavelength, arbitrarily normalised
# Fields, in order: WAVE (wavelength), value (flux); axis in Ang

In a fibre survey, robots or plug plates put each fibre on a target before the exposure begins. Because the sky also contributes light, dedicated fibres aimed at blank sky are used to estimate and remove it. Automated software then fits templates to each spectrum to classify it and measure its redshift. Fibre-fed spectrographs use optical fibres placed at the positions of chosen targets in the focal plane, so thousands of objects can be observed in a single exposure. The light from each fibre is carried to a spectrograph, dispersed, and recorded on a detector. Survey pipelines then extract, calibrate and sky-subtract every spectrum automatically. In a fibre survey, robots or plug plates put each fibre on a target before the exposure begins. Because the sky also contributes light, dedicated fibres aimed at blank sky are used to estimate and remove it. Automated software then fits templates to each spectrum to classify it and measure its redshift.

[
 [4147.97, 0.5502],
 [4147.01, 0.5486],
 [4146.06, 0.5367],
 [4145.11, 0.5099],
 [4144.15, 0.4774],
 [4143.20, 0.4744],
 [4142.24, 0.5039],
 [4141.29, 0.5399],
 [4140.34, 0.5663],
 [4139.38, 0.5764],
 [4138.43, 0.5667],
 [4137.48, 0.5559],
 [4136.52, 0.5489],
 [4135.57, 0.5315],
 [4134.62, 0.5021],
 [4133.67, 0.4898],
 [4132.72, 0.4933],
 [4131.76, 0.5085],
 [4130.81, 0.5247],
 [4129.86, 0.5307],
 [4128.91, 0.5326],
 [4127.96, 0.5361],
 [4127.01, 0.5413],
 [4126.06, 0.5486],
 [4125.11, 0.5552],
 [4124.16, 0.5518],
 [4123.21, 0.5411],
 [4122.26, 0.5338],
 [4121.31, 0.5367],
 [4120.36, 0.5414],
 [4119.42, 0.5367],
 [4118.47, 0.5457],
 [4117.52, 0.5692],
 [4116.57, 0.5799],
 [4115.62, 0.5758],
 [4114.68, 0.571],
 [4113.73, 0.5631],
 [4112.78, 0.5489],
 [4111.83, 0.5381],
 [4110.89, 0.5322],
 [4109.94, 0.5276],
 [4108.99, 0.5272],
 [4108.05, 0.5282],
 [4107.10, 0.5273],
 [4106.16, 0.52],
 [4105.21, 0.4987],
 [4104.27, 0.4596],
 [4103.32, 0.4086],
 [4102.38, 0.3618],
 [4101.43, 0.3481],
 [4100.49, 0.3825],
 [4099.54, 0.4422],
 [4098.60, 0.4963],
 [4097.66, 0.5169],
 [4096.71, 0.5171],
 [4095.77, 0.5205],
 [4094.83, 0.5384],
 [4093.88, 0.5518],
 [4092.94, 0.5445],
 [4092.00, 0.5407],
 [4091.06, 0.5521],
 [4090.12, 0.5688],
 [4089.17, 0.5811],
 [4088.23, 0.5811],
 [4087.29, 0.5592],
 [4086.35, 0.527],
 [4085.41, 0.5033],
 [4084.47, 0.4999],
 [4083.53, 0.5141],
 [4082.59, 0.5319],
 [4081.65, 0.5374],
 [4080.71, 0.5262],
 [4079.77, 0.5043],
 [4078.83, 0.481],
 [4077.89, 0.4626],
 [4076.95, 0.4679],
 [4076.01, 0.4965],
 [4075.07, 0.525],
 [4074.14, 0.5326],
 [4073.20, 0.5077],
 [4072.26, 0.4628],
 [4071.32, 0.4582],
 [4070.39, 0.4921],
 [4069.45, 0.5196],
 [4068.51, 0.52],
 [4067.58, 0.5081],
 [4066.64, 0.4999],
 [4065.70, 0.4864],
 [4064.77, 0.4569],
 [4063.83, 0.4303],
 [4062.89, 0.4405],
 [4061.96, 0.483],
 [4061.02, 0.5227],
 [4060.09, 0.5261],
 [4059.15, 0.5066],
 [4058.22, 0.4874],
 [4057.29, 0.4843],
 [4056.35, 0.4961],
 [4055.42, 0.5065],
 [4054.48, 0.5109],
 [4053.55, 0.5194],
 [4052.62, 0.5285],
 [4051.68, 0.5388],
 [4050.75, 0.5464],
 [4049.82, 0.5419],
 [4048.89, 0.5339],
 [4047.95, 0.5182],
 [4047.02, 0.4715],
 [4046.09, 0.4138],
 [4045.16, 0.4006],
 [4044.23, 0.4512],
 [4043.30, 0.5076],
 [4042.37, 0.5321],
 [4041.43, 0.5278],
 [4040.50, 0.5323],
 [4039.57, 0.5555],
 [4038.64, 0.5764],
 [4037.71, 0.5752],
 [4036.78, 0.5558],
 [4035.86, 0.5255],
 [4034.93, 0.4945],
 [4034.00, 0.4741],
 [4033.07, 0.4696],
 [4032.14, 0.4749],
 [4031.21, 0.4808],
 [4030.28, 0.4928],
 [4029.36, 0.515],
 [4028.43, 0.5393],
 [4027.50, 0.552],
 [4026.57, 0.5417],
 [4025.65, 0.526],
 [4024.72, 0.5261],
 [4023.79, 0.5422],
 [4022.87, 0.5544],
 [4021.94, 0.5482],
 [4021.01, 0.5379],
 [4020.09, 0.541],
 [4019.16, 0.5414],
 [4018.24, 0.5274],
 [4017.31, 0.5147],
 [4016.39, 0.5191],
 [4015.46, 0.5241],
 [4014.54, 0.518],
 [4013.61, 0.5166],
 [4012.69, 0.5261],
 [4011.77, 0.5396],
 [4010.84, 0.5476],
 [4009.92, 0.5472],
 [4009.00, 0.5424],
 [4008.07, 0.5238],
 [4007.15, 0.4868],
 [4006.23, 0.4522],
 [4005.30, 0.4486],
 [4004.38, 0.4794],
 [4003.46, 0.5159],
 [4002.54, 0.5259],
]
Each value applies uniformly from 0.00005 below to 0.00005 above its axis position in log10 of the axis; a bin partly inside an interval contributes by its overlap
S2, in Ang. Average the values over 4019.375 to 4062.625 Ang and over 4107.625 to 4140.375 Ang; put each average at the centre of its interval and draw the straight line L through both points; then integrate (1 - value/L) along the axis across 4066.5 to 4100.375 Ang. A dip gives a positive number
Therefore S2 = 0.85 Ang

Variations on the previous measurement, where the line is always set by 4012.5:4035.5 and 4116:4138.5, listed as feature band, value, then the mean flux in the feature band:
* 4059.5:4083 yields 1.45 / 0.495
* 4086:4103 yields 0.81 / 0.506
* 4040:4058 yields 0.72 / 0.503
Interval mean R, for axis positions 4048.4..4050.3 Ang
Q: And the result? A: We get 0.537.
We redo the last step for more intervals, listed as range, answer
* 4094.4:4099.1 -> 0.518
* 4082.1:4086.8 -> 0.515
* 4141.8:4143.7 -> 0.488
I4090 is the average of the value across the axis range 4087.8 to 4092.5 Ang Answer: 0.564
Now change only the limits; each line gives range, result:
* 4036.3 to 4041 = 0.56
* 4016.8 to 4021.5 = 0.533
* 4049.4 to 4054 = 0.535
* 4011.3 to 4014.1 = 0.527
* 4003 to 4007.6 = 0.477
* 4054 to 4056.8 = 0.505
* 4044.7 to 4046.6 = 0.409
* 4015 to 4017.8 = 0.519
